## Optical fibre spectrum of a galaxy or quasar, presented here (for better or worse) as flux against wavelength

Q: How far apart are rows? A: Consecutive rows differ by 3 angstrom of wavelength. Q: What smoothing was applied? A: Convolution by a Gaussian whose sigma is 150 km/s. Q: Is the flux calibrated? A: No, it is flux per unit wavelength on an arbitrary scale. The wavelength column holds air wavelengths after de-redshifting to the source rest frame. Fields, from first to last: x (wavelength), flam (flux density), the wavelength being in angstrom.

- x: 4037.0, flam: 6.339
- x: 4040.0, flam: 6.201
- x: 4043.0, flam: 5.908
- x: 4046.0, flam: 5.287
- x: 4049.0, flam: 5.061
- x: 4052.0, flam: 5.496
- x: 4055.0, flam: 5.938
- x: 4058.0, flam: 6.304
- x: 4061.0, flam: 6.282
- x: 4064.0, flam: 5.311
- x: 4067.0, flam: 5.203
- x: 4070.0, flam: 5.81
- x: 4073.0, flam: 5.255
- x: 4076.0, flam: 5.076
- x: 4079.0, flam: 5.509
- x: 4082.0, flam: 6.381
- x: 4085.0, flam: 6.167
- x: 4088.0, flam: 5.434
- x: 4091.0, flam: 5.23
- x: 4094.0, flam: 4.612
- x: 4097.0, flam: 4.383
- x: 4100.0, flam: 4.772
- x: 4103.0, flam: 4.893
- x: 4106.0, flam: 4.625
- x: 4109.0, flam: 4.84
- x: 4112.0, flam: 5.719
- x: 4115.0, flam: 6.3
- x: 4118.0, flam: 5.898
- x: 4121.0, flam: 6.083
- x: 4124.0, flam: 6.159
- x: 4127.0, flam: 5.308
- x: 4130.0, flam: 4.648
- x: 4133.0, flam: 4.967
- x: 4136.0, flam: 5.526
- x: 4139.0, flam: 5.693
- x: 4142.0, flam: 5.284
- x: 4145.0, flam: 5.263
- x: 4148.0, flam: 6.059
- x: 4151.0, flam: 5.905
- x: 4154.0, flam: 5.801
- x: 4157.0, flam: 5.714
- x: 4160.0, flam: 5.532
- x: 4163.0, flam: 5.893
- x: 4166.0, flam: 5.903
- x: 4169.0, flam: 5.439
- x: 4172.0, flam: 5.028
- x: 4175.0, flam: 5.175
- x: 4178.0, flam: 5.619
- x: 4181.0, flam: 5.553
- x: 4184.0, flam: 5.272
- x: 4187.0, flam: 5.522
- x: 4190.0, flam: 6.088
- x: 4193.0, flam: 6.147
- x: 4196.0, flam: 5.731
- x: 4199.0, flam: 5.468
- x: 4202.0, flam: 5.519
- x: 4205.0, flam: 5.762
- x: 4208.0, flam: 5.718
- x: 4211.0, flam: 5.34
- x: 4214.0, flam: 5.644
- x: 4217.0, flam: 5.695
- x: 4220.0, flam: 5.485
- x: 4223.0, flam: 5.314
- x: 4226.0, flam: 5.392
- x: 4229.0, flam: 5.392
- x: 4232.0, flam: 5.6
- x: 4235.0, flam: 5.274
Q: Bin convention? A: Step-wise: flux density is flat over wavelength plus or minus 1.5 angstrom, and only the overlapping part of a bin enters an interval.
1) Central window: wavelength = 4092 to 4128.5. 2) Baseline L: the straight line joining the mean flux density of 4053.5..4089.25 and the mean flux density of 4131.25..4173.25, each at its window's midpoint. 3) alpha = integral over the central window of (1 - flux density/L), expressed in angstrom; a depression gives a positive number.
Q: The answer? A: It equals 2.3 angstrom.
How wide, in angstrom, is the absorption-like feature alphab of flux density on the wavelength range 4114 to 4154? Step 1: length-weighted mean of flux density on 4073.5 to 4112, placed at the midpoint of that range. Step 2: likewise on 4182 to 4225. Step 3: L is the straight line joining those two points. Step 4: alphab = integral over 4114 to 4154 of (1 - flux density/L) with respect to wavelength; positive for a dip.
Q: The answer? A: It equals -2.06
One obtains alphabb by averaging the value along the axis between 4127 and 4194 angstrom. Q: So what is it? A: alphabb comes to 5.54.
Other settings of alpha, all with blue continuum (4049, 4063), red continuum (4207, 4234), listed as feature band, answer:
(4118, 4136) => 0.7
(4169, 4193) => 0.4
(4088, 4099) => 1.8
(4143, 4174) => 0.0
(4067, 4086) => 0.6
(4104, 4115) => 1.0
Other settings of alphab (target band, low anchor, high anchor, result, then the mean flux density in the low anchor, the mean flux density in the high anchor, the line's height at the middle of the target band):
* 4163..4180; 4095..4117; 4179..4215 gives 0.03 angstrom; 5.08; 5.65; 5.49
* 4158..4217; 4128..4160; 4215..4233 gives -1.27 angstrom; 5.49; 5.48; 5.48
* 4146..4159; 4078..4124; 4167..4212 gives -0.78 angstrom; 5.41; 5.56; 5.5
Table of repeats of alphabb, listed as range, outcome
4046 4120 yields 5.44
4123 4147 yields 5.35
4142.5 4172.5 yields 5.66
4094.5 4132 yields 5.28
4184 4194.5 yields 5.83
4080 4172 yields 5.47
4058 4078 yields 5.55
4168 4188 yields 5.37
